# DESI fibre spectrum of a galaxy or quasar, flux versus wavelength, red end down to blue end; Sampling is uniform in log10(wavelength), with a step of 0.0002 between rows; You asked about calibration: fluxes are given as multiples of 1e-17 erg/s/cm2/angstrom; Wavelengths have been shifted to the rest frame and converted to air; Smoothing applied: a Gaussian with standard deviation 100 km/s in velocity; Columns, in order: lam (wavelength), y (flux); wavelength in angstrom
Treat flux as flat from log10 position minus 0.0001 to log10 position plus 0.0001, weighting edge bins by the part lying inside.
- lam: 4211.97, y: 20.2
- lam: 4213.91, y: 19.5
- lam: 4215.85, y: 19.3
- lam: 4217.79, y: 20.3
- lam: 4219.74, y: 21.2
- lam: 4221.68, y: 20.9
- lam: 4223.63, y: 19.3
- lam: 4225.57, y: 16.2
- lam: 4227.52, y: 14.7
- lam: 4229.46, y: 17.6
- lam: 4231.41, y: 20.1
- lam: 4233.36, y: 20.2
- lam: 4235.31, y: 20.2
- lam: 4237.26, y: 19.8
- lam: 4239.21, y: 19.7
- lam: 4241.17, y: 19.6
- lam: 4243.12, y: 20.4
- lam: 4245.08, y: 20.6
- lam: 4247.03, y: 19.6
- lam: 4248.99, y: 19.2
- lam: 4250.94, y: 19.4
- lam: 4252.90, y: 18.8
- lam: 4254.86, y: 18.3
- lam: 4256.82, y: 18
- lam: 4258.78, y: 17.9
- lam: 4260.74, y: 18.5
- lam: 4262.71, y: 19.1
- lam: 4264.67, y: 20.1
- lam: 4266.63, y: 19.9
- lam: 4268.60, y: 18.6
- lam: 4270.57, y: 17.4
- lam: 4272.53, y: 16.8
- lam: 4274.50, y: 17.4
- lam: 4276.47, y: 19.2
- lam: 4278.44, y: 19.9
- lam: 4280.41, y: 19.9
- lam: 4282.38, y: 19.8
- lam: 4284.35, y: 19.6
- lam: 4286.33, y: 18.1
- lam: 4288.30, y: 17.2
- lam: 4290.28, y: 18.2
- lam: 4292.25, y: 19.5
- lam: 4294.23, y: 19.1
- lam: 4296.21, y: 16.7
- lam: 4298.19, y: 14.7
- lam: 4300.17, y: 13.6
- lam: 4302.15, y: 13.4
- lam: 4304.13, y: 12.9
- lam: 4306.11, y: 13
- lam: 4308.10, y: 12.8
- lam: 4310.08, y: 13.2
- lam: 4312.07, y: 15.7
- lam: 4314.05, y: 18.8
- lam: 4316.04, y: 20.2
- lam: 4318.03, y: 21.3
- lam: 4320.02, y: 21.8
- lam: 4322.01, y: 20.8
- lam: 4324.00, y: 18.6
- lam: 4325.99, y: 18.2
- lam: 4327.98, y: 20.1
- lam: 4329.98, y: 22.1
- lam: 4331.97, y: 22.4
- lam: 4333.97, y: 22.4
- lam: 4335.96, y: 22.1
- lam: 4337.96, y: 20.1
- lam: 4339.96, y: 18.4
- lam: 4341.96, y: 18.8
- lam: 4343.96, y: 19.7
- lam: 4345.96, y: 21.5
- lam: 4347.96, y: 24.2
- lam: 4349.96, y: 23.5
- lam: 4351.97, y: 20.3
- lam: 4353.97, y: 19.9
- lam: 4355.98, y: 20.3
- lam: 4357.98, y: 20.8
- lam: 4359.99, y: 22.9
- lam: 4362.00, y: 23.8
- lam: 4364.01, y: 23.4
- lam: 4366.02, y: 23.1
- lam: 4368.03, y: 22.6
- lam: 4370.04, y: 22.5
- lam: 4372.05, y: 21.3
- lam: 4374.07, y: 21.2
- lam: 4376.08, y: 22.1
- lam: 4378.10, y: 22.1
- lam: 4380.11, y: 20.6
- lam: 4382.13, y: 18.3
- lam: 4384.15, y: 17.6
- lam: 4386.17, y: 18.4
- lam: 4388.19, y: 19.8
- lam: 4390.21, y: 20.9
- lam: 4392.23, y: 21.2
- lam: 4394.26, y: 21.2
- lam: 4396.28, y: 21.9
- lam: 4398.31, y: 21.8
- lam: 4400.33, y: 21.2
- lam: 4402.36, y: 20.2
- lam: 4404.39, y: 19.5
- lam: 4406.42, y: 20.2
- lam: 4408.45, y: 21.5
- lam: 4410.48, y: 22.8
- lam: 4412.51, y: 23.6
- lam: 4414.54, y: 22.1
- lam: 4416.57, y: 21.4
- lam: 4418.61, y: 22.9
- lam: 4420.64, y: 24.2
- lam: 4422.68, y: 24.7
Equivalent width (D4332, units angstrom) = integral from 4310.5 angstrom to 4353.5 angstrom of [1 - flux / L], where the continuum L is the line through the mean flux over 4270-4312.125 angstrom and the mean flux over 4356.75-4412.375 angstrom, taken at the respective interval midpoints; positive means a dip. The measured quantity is -3.9 angstrom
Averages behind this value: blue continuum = 16.7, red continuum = 21.3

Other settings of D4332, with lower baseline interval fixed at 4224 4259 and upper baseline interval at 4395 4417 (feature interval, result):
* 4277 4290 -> 0.4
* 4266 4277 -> 0.7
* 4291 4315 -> 5.5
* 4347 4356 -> -0.5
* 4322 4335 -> -0.2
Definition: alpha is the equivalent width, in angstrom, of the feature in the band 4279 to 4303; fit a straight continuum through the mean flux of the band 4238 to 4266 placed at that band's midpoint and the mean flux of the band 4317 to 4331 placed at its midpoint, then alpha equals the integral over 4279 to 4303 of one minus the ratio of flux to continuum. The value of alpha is 2.8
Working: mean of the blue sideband 19.2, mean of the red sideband 20.4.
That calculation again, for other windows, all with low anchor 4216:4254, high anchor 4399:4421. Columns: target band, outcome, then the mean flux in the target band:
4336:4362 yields -0.2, 21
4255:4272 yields 1.0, 18.6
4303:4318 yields 3.5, 15.6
